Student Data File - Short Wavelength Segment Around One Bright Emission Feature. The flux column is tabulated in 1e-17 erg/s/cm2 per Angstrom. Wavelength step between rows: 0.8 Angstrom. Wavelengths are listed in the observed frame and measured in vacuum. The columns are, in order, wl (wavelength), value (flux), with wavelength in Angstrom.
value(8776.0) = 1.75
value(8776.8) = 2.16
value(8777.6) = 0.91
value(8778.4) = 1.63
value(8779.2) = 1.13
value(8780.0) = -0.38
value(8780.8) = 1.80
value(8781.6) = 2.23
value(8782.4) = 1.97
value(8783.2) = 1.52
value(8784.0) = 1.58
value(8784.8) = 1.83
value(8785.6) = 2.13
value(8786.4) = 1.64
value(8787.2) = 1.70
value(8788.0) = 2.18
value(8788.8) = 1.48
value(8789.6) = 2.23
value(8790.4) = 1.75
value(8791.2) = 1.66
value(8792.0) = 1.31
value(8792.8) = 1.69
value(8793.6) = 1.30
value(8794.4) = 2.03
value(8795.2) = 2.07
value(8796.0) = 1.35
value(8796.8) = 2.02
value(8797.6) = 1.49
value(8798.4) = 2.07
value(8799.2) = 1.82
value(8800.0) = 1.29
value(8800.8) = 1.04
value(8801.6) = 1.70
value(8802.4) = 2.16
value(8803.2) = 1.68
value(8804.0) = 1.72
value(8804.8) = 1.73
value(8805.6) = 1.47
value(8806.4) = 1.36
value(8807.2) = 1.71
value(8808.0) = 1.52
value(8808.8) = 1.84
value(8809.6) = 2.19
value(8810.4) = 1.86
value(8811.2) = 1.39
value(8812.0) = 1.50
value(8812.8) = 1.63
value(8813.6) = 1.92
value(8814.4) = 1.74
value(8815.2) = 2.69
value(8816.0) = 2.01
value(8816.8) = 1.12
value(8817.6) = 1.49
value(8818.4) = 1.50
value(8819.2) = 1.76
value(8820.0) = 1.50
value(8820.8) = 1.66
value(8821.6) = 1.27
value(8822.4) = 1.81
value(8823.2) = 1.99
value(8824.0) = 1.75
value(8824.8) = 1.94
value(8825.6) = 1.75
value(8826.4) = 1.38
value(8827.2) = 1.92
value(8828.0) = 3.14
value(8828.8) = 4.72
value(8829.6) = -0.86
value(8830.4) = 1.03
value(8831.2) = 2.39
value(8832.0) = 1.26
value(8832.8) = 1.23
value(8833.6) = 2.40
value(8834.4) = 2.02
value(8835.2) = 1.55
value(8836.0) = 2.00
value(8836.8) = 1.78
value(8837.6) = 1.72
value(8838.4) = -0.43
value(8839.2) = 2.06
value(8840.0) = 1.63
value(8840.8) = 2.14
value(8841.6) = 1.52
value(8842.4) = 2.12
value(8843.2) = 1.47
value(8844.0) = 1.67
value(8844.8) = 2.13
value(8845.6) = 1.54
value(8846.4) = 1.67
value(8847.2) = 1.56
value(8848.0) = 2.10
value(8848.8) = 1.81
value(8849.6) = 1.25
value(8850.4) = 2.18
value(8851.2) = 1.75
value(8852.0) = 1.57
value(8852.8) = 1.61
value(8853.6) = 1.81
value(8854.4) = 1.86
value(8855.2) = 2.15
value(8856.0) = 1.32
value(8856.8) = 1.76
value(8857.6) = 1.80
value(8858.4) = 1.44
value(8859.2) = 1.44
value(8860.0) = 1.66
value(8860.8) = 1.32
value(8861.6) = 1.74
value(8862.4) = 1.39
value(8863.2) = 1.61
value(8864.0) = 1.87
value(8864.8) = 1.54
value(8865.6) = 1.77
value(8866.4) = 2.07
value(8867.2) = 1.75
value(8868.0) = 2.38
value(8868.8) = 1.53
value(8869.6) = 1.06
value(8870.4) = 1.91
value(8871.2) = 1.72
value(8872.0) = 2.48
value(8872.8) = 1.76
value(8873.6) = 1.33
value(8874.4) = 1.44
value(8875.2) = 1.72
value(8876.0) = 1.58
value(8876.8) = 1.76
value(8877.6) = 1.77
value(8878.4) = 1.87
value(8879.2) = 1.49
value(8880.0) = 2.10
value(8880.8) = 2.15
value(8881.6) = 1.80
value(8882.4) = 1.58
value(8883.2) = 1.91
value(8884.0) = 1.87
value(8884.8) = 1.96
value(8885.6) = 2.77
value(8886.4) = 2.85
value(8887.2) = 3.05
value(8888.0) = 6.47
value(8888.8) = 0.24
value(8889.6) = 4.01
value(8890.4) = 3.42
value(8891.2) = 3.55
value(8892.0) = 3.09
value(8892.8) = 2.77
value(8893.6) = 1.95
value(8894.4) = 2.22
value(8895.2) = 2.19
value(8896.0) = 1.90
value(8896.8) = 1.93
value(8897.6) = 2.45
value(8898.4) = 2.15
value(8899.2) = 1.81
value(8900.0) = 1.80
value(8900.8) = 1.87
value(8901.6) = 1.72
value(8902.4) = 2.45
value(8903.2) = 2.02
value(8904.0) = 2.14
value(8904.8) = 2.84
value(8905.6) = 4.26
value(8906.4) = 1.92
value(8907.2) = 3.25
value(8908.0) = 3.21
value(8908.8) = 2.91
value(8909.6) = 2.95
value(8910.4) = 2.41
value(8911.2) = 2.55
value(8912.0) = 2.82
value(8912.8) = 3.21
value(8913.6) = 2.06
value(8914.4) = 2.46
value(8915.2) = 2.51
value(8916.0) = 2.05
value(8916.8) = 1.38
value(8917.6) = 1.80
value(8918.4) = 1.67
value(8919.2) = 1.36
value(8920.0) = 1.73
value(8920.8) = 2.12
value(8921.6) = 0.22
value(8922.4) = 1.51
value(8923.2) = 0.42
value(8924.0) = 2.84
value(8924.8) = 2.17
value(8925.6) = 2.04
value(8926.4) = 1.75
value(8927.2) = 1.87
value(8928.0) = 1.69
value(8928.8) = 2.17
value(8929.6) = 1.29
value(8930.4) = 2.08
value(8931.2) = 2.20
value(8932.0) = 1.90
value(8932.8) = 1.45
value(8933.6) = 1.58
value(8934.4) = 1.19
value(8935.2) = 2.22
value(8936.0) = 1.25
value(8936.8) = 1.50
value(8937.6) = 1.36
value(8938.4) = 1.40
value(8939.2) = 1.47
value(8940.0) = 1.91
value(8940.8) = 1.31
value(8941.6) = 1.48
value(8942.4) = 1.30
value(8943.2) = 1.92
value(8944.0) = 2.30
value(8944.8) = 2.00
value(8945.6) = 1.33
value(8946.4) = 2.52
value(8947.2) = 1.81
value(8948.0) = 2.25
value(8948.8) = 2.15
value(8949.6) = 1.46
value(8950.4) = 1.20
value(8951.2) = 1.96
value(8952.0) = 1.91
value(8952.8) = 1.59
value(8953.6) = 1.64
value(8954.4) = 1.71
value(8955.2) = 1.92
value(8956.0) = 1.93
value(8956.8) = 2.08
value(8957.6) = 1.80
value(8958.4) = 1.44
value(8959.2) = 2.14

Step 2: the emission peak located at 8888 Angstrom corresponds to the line [S II] 6716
